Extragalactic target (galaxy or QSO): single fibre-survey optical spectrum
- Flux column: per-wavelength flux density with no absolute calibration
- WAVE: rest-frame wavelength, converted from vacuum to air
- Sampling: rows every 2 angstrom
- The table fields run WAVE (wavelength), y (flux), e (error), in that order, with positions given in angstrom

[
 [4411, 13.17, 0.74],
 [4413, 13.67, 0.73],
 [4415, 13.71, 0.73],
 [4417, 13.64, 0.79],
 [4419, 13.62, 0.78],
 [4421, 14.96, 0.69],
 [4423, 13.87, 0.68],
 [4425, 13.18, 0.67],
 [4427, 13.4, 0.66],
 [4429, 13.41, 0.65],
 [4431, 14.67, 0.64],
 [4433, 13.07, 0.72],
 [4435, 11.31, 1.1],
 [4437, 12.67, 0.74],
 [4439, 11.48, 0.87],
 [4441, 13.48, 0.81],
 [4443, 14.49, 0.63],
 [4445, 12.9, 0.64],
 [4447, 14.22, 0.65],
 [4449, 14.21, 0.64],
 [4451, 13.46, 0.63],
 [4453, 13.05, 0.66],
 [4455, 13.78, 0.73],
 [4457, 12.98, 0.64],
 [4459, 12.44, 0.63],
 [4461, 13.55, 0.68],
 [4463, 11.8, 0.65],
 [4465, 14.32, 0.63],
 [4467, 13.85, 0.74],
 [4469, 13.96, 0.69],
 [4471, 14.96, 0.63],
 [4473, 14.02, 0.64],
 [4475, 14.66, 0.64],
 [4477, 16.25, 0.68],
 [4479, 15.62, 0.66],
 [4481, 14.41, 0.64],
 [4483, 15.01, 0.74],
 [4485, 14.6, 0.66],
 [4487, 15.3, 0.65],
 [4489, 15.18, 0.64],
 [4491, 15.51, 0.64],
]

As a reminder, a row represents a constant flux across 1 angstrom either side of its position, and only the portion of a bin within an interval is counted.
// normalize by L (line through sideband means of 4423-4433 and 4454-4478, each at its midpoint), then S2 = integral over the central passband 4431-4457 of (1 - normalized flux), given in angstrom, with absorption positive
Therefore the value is 1.0 angstrom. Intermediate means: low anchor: 13.6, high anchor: 13.9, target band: 13.2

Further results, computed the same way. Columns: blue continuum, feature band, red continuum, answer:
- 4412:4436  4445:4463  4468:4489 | 1.19 angstrom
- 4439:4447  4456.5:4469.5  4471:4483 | 0.99 angstrom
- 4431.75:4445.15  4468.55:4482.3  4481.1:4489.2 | -0.36 angstrom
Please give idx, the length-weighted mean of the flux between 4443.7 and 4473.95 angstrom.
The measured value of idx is 13.6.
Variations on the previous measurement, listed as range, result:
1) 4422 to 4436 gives 13.3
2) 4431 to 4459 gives 13.2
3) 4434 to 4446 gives 12.7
